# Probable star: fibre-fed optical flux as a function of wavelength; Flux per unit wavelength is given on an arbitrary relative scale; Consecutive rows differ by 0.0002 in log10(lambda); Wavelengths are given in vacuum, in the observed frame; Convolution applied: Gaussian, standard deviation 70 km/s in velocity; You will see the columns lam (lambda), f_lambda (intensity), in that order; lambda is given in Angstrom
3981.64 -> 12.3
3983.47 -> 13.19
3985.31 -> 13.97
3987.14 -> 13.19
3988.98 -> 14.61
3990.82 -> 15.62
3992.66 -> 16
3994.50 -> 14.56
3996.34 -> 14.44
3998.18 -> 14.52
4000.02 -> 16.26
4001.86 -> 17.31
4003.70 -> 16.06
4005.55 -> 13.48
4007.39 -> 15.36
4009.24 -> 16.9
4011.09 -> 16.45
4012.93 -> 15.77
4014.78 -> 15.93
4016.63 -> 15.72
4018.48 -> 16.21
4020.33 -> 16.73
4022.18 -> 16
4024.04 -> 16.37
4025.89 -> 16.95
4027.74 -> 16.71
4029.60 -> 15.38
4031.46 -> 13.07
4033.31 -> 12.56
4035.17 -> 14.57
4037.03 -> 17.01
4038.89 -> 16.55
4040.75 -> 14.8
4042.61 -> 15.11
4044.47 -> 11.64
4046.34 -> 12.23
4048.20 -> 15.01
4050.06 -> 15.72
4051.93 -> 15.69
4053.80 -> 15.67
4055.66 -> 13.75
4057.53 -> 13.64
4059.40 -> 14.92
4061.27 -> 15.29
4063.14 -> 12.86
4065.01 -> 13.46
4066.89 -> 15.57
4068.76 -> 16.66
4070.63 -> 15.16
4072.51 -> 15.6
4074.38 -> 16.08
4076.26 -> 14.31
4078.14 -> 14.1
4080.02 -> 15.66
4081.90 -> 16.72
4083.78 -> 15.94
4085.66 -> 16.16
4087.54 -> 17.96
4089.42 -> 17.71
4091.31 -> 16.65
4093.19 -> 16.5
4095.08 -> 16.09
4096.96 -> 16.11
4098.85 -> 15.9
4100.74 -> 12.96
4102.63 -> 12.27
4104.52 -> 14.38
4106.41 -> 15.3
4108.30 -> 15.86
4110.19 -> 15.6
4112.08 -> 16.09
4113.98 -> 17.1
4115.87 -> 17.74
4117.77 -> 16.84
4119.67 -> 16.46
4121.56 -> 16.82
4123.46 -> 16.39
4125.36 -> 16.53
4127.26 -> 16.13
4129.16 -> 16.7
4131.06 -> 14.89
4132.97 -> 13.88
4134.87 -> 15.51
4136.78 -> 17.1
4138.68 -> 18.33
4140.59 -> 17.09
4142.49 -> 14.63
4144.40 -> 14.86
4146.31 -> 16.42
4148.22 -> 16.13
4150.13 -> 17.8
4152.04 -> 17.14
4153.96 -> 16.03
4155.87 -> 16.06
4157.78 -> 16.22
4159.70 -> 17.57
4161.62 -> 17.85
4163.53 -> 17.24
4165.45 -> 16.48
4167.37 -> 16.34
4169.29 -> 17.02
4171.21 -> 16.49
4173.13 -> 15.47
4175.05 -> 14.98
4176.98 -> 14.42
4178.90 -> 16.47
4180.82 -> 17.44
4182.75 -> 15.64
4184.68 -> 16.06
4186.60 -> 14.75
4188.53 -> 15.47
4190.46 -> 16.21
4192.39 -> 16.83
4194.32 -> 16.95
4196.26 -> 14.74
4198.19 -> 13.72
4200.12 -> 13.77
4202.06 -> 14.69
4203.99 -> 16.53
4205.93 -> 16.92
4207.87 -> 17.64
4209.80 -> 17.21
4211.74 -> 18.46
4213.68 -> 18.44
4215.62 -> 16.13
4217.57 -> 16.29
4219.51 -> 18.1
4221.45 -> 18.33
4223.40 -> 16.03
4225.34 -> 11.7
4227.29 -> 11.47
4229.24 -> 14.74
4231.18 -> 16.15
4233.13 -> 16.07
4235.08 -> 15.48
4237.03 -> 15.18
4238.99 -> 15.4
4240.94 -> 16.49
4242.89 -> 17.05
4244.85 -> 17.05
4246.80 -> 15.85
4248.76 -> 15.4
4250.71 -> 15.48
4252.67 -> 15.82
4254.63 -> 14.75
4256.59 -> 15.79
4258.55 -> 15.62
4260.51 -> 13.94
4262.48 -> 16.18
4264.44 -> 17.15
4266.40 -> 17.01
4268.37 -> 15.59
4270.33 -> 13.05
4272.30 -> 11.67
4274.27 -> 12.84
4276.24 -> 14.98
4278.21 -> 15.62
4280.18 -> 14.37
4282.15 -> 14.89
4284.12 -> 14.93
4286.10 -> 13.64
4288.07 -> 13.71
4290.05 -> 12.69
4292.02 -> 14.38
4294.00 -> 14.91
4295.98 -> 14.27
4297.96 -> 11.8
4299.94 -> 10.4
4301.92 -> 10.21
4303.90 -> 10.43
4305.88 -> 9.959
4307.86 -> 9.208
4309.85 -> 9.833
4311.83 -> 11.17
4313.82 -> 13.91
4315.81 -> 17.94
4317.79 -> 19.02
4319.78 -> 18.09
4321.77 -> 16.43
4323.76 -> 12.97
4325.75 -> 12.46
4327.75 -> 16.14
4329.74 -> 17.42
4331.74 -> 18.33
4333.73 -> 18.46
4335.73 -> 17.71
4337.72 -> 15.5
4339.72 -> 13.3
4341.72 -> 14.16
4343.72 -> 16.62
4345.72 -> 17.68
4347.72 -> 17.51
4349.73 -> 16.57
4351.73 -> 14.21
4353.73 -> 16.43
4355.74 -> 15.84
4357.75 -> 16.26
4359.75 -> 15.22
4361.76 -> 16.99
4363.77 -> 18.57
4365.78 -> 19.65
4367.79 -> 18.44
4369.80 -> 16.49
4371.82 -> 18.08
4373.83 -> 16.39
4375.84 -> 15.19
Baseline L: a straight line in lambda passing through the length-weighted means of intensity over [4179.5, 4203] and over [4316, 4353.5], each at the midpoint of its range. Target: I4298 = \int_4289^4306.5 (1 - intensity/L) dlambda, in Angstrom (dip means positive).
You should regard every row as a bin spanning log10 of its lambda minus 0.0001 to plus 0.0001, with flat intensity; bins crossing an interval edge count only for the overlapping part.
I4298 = 4.27 Angstrom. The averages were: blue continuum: 15.5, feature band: 12.2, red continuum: 16.3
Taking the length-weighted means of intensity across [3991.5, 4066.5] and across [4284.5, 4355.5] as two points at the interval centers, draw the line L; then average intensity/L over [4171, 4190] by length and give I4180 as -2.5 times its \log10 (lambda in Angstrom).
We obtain -0.06 mag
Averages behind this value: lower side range 15.2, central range 15.7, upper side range 14.5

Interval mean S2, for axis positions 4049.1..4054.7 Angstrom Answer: 15.7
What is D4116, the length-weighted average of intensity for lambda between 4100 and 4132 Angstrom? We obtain 15.8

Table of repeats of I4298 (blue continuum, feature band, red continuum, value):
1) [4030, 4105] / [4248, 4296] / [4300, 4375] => 1.9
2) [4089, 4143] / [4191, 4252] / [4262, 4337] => -3.8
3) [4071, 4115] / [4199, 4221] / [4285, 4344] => -2.8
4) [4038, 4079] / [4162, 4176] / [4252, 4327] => -1.9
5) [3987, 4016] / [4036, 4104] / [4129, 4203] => 2.2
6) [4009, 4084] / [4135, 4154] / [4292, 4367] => -1.7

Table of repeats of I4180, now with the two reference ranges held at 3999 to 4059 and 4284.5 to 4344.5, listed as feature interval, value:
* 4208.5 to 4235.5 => -0.108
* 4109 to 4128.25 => -0.110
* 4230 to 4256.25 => -0.100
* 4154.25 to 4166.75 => -0.141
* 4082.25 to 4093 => -0.120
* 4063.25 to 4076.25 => -0.001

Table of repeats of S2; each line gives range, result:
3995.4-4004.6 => 15.7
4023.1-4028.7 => 16.7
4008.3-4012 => 16.6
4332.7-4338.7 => 17.3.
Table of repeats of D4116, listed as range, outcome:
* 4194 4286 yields 15.5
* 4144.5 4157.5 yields 16.5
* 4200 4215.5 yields 16.8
